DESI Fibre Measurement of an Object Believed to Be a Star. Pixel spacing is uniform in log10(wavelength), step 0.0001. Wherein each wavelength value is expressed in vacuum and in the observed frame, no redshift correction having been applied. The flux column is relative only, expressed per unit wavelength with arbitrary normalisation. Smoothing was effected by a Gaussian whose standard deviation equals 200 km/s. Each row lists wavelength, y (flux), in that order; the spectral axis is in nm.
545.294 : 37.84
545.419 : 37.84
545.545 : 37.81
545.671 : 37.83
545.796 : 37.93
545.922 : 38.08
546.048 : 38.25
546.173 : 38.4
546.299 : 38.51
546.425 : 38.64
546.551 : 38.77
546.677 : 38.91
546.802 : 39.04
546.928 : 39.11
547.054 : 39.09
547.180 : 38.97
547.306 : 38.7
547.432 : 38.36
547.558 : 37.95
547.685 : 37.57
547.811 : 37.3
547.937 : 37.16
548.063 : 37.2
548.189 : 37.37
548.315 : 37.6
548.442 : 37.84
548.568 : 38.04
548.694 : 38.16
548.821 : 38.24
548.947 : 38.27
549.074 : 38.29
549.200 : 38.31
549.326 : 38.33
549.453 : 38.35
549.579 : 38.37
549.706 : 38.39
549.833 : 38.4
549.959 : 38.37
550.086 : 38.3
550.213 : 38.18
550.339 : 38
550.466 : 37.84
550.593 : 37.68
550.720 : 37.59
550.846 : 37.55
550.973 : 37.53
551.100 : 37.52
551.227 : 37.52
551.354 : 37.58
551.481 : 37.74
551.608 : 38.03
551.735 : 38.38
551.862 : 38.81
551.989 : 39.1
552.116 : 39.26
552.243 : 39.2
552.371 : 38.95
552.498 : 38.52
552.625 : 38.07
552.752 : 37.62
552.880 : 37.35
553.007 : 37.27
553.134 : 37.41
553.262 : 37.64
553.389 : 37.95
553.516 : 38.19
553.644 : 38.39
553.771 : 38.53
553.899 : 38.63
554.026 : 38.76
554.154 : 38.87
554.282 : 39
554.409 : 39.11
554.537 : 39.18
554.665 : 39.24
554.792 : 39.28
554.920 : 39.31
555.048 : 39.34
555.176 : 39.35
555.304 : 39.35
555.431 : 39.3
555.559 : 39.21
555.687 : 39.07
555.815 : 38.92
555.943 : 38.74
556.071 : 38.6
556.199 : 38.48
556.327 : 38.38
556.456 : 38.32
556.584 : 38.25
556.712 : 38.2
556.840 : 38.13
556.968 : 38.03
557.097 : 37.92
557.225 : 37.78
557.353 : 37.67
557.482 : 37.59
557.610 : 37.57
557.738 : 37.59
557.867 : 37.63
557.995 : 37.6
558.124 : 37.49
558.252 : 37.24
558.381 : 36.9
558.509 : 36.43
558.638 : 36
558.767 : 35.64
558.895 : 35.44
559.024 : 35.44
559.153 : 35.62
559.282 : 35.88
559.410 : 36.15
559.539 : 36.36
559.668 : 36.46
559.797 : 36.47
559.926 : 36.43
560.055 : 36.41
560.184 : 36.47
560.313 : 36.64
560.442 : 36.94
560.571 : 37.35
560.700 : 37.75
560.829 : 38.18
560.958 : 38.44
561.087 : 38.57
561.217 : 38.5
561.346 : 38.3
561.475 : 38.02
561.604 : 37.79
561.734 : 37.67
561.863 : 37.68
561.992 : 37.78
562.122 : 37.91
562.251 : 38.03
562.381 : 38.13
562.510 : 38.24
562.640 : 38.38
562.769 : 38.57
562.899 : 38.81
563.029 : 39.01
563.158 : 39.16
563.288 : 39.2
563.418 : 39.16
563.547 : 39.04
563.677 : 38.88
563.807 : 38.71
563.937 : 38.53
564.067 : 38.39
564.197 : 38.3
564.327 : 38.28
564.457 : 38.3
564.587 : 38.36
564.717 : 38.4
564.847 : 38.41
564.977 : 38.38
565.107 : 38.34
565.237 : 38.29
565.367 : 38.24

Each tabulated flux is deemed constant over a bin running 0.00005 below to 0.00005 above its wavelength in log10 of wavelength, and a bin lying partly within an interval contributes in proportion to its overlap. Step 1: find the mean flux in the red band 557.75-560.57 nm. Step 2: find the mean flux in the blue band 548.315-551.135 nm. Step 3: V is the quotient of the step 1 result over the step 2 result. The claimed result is 1.0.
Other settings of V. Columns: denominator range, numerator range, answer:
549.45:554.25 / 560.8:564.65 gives 1.01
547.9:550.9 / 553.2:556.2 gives 1.02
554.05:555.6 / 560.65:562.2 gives 0.97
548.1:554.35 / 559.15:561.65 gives 0.97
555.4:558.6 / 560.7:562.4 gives 1.00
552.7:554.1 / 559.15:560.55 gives 0.96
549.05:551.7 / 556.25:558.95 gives 0.99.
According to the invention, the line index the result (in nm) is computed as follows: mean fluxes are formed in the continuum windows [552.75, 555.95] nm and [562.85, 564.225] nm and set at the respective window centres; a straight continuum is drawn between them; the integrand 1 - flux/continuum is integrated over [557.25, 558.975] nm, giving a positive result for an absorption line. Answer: 0.08 nm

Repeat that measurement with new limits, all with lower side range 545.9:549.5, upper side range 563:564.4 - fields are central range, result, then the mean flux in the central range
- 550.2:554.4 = 0.03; 38.2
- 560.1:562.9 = 0.06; 37.9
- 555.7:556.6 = 0.00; 38.5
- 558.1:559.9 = 0.11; 36.2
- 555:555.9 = -0.02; 39.2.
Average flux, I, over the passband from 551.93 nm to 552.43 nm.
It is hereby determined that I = 39.1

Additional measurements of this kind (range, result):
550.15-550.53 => 38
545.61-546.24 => 38.1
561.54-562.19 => 37.8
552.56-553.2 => 37.5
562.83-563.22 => 39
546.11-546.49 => 38.5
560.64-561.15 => 38.3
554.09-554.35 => 38.9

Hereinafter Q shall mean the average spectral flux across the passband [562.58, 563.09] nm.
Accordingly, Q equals 38.7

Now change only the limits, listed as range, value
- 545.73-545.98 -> 38.1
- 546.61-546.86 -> 39.1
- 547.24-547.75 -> 38.1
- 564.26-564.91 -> 38.3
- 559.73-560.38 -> 36.5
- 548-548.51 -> 37.5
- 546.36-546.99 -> 38.9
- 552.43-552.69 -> 38.4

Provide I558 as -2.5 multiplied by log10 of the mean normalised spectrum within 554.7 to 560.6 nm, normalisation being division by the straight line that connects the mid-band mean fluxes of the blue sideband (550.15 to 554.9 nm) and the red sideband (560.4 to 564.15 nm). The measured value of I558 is 0.02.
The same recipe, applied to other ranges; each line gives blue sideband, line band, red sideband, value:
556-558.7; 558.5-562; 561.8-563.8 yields 0.035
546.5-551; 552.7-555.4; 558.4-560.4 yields -0.041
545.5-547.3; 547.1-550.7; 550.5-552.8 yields 0.009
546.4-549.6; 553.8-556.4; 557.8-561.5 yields -0.044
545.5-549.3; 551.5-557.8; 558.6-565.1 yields -0.015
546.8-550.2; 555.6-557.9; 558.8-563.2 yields -0.014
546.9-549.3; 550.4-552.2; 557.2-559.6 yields -0.011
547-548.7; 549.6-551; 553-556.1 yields 0.007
